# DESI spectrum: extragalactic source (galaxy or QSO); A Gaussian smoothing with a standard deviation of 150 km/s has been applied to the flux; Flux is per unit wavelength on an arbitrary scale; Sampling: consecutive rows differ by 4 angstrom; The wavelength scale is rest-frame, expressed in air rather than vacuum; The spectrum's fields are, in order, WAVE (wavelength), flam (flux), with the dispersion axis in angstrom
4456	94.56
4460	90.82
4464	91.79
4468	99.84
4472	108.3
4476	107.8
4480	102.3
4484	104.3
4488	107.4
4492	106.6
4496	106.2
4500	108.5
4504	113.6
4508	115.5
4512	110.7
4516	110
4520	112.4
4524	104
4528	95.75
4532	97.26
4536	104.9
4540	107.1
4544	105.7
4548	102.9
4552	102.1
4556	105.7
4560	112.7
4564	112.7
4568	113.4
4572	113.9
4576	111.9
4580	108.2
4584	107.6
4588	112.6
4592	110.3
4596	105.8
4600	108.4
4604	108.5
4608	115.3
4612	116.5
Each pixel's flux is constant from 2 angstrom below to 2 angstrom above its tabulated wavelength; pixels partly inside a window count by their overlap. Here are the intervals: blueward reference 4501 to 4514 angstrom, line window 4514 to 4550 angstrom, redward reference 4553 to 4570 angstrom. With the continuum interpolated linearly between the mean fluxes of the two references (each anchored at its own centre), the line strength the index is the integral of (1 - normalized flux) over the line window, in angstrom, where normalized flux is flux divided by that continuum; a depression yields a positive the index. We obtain 2.4 angstrom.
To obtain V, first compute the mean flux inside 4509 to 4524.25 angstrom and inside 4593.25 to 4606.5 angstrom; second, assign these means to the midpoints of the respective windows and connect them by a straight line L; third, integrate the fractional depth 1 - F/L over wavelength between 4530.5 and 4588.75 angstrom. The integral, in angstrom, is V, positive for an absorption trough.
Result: 0.6 angstrom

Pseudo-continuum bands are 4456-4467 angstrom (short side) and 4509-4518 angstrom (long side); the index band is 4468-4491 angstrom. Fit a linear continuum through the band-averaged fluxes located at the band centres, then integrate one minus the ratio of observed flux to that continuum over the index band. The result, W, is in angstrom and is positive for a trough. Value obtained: -1.53 angstrom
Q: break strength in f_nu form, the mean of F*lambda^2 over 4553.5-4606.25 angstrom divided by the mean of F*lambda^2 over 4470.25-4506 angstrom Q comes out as 1.1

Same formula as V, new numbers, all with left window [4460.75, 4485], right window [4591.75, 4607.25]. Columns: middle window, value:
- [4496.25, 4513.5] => -1.35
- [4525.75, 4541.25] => 0.59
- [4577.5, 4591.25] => -0.24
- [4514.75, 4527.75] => -0.33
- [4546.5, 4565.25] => -0.16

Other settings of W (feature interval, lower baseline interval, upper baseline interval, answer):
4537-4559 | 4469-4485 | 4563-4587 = 0.92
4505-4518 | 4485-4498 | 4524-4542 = -1.00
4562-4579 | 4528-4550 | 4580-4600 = -0.97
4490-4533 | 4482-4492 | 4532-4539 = -1.25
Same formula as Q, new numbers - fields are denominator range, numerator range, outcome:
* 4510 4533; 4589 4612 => 1.08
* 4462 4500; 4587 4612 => 1.12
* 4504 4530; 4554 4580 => 1.05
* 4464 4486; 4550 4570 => 1.10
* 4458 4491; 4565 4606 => 1.14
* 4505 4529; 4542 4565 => 1.00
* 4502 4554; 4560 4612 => 1.07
